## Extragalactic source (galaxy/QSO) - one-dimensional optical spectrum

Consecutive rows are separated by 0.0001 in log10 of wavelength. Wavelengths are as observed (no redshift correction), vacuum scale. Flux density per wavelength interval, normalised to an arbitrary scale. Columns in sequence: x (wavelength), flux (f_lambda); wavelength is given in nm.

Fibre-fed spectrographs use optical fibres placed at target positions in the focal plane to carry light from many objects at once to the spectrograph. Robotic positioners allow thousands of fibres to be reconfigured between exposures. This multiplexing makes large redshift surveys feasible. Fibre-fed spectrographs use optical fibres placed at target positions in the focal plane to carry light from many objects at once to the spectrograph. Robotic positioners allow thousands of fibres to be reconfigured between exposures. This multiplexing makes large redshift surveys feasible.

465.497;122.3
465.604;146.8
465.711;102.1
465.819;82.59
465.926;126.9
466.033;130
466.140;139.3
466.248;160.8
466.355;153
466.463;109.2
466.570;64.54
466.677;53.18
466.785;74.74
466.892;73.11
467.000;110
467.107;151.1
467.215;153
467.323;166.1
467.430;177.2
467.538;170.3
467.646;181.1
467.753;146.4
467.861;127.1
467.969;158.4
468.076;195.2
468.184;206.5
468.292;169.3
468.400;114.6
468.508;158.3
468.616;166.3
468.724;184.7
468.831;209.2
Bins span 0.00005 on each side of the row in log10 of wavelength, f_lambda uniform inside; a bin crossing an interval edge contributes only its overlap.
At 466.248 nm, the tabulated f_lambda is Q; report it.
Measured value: 160.8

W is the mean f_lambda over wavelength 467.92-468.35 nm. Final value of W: 182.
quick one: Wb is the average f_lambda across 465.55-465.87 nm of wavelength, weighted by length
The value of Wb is 111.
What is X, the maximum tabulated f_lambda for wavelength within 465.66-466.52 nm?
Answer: 160.8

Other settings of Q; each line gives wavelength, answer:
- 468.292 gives 169.3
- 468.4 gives 114.6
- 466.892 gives 73.11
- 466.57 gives 64.54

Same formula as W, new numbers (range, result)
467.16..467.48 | 165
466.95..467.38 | 146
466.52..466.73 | 58.9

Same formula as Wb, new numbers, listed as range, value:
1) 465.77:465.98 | 106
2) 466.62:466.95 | 67.5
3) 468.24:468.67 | 152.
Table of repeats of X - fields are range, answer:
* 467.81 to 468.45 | 206.5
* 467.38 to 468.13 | 195.2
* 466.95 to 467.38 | 166.1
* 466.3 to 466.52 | 153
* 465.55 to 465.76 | 146.8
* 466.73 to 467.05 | 110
